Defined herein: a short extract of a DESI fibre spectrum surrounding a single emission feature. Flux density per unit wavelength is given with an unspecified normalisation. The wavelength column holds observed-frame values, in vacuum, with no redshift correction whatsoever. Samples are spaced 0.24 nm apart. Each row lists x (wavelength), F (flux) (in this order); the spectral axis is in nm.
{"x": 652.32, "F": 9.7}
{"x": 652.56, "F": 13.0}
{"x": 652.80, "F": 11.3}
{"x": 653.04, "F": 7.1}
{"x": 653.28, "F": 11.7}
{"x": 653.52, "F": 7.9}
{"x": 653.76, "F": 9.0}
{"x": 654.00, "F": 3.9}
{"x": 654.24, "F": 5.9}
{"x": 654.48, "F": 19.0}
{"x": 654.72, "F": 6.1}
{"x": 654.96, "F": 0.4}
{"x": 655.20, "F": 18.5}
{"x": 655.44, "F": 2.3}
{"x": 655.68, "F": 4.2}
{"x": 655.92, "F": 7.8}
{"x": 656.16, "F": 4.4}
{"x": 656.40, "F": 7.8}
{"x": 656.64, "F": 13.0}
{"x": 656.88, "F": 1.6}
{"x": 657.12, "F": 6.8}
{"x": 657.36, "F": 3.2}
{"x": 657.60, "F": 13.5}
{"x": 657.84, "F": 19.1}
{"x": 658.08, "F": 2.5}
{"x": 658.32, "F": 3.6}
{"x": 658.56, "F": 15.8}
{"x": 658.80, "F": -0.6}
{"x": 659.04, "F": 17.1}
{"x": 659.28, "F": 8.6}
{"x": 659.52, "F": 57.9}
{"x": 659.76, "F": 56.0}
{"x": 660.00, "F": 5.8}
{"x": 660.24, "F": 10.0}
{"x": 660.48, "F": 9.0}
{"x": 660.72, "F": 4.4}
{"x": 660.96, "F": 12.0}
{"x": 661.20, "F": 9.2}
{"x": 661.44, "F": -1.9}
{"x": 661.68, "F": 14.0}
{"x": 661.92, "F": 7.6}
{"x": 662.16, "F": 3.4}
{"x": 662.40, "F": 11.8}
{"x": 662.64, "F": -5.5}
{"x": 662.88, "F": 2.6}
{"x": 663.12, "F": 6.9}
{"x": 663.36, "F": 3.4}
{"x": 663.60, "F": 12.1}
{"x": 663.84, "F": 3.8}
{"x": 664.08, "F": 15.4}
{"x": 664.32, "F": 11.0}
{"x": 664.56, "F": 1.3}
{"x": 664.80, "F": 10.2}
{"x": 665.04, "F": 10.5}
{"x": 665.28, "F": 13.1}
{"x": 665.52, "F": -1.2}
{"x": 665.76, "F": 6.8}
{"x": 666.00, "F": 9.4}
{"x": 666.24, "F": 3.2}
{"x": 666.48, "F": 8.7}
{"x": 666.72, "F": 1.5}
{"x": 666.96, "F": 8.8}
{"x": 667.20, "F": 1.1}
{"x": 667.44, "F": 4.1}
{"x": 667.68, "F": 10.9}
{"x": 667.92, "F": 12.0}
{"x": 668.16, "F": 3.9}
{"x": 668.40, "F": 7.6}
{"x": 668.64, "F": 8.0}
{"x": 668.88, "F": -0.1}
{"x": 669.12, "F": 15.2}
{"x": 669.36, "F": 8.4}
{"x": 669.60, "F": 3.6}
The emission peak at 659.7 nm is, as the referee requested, H-beta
